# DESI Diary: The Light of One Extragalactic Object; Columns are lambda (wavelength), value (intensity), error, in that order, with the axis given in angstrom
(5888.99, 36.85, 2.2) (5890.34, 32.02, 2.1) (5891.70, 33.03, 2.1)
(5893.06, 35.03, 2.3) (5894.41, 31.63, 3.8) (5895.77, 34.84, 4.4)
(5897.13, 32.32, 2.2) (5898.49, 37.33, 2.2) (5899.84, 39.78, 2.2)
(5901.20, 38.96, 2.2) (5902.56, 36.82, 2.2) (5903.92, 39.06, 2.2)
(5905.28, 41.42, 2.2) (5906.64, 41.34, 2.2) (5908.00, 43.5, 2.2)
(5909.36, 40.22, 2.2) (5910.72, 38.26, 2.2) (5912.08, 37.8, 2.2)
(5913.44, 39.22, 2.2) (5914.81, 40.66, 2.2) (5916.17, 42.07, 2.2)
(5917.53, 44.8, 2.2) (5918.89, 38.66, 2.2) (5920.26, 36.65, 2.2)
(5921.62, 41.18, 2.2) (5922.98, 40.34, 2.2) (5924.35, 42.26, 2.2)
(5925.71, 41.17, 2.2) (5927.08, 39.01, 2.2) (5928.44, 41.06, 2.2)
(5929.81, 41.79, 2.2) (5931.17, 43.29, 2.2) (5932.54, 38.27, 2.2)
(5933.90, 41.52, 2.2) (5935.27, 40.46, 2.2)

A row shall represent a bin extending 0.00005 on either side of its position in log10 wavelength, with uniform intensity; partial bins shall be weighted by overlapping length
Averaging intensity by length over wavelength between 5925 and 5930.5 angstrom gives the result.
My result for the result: 40.8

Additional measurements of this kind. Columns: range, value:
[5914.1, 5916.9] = 41.4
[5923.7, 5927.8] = 40.8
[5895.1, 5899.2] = 34.9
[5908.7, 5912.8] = 38.8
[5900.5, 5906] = 39.1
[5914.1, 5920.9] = 40.5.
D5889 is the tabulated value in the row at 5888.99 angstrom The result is 36.85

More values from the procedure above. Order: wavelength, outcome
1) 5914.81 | 40.66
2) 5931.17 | 43.29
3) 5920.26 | 36.65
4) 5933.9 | 41.52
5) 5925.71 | 41.17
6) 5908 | 43.5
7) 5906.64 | 41.34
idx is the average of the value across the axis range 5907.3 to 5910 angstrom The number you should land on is 41.9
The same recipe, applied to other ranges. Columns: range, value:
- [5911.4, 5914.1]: 38.5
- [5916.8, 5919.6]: 41.7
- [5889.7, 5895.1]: 32.9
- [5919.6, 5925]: 40.1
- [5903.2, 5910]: 41.1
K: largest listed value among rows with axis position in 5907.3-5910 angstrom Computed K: 43.5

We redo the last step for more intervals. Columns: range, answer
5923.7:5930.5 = 42.26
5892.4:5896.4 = 35.03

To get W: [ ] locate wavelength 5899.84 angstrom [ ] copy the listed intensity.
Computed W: 39.78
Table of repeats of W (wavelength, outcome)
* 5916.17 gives 42.07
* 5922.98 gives 40.34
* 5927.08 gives 39.01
